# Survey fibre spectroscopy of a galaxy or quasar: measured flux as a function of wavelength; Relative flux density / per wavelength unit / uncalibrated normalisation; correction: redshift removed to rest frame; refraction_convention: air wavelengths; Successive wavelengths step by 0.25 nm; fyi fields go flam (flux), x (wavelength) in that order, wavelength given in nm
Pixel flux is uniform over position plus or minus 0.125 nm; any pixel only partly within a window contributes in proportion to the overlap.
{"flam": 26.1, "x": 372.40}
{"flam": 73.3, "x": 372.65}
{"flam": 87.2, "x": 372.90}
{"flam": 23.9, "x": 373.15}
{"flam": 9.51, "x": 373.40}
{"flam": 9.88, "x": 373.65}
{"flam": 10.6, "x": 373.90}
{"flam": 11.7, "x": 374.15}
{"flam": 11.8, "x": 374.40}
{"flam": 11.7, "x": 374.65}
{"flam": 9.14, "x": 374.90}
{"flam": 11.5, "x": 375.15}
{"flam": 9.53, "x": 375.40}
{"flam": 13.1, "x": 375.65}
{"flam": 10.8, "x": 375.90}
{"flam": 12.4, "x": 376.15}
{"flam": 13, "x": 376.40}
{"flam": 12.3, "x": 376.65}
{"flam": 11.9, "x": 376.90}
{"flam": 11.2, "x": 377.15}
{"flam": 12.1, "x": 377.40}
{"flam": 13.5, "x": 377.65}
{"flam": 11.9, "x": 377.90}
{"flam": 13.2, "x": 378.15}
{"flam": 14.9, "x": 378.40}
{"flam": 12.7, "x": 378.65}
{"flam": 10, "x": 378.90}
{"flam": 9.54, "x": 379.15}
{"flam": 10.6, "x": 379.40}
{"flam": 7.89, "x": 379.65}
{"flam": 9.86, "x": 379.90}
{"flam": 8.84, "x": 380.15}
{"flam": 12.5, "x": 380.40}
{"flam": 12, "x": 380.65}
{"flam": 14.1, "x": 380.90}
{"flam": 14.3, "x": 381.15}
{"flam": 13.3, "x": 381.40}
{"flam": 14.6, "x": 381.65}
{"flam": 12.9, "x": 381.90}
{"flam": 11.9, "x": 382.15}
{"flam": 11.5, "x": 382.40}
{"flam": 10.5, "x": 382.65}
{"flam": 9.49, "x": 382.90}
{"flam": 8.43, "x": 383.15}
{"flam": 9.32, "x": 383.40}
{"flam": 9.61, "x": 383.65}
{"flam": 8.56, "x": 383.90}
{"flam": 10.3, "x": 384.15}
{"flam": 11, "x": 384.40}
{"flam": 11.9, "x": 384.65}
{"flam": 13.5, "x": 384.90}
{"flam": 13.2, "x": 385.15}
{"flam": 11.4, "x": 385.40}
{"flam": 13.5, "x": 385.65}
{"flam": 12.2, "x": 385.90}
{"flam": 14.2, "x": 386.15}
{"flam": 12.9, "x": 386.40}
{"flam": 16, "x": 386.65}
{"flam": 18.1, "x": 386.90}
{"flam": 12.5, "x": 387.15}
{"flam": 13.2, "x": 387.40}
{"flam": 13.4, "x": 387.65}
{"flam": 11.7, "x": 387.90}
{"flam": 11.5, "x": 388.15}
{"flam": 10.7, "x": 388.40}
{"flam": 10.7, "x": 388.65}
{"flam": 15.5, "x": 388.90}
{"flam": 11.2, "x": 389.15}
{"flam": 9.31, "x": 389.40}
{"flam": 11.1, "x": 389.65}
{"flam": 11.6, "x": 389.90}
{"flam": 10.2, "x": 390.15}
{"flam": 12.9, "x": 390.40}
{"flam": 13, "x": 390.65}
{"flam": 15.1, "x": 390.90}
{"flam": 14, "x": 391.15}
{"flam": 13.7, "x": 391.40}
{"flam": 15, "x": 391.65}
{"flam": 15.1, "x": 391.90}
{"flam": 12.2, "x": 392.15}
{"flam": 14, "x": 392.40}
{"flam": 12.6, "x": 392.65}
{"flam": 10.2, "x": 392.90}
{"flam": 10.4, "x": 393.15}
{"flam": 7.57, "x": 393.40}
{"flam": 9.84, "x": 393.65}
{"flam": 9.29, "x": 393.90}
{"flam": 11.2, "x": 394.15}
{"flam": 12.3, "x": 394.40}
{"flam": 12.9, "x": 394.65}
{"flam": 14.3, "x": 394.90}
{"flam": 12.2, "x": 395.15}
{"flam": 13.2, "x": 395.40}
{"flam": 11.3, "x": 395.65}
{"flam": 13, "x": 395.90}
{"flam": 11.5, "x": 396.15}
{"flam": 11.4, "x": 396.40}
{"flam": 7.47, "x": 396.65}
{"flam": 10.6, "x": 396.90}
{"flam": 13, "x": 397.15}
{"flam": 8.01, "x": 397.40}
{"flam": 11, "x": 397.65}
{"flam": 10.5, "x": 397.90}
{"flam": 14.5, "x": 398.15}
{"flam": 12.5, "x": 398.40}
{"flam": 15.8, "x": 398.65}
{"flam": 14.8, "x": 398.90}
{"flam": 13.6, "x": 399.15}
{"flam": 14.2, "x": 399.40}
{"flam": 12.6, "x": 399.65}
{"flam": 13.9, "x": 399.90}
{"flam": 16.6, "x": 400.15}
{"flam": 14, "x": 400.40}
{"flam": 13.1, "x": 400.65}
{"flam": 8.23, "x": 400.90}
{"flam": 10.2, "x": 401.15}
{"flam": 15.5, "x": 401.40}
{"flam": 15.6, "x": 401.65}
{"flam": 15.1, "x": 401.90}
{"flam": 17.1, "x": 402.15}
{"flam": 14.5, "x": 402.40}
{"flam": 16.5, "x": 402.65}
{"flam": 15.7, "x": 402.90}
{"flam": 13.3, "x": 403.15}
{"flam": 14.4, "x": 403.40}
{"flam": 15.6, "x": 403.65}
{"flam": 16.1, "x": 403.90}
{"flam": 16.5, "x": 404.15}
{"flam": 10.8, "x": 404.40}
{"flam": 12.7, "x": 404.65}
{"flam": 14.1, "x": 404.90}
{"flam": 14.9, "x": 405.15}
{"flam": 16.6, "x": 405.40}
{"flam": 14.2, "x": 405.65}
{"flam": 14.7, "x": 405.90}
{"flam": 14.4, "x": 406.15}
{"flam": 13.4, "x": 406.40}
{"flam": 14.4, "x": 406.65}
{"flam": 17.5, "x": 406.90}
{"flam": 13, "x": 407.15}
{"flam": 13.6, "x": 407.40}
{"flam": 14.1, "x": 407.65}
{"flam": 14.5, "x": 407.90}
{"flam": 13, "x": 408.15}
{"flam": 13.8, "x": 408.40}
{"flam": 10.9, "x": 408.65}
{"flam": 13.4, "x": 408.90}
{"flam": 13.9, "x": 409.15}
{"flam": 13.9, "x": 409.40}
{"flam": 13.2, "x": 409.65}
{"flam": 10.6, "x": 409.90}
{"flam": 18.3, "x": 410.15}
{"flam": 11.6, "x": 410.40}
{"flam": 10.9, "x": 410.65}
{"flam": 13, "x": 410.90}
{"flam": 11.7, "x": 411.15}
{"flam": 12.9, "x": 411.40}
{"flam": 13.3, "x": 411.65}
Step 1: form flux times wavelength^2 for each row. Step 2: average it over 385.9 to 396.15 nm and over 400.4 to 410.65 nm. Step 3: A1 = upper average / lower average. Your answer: 1.2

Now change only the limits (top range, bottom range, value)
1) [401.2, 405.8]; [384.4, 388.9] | 1.25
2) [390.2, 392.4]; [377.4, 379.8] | 1.27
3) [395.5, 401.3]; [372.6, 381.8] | 0.91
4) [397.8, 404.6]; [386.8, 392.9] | 1.17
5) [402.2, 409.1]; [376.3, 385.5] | 1.41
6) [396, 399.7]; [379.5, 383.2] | 1.14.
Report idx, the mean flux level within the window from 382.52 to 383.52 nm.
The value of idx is 9.45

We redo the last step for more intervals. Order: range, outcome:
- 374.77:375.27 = 10.3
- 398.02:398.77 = 14.2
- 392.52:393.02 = 11.4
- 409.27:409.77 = 13.6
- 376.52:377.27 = 11.8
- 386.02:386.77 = 14.3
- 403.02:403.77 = 14.4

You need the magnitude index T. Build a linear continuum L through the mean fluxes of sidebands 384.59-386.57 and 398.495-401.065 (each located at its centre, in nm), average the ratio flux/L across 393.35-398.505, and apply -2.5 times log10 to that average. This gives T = 0.18 mag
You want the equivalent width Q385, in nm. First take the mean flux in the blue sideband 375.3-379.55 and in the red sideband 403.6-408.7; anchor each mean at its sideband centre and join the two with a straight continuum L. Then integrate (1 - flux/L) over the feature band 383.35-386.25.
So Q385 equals 0.22 nm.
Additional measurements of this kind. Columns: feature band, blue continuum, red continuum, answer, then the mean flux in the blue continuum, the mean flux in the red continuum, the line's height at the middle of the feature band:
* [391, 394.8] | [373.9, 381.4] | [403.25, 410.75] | 0.24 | 11.7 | 14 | 12.9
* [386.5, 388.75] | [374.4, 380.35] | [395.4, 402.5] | -0.19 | 11.4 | 12.8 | 12.1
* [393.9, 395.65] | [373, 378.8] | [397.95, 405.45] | 0.18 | 12.6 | 14.2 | 13.8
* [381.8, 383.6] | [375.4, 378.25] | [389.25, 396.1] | 0.24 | 12.2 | 12.1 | 12.2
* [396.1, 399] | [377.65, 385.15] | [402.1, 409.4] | 0.36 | 11.4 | 14.4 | 13.4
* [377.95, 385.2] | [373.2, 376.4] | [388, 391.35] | 0.19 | 11.4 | 12.1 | 11.7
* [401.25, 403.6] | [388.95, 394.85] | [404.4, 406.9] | -0.25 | 12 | 14.4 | 13.8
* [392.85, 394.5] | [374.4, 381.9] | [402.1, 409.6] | 0.39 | 11.8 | 14.3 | 13.2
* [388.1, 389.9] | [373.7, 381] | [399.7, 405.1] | 0.19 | 11.5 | 14.2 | 12.8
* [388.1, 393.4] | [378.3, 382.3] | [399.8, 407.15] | 0.30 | 11.8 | 14.4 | 13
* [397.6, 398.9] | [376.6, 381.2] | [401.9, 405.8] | 0.09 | 11.7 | 14.9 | 14.2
